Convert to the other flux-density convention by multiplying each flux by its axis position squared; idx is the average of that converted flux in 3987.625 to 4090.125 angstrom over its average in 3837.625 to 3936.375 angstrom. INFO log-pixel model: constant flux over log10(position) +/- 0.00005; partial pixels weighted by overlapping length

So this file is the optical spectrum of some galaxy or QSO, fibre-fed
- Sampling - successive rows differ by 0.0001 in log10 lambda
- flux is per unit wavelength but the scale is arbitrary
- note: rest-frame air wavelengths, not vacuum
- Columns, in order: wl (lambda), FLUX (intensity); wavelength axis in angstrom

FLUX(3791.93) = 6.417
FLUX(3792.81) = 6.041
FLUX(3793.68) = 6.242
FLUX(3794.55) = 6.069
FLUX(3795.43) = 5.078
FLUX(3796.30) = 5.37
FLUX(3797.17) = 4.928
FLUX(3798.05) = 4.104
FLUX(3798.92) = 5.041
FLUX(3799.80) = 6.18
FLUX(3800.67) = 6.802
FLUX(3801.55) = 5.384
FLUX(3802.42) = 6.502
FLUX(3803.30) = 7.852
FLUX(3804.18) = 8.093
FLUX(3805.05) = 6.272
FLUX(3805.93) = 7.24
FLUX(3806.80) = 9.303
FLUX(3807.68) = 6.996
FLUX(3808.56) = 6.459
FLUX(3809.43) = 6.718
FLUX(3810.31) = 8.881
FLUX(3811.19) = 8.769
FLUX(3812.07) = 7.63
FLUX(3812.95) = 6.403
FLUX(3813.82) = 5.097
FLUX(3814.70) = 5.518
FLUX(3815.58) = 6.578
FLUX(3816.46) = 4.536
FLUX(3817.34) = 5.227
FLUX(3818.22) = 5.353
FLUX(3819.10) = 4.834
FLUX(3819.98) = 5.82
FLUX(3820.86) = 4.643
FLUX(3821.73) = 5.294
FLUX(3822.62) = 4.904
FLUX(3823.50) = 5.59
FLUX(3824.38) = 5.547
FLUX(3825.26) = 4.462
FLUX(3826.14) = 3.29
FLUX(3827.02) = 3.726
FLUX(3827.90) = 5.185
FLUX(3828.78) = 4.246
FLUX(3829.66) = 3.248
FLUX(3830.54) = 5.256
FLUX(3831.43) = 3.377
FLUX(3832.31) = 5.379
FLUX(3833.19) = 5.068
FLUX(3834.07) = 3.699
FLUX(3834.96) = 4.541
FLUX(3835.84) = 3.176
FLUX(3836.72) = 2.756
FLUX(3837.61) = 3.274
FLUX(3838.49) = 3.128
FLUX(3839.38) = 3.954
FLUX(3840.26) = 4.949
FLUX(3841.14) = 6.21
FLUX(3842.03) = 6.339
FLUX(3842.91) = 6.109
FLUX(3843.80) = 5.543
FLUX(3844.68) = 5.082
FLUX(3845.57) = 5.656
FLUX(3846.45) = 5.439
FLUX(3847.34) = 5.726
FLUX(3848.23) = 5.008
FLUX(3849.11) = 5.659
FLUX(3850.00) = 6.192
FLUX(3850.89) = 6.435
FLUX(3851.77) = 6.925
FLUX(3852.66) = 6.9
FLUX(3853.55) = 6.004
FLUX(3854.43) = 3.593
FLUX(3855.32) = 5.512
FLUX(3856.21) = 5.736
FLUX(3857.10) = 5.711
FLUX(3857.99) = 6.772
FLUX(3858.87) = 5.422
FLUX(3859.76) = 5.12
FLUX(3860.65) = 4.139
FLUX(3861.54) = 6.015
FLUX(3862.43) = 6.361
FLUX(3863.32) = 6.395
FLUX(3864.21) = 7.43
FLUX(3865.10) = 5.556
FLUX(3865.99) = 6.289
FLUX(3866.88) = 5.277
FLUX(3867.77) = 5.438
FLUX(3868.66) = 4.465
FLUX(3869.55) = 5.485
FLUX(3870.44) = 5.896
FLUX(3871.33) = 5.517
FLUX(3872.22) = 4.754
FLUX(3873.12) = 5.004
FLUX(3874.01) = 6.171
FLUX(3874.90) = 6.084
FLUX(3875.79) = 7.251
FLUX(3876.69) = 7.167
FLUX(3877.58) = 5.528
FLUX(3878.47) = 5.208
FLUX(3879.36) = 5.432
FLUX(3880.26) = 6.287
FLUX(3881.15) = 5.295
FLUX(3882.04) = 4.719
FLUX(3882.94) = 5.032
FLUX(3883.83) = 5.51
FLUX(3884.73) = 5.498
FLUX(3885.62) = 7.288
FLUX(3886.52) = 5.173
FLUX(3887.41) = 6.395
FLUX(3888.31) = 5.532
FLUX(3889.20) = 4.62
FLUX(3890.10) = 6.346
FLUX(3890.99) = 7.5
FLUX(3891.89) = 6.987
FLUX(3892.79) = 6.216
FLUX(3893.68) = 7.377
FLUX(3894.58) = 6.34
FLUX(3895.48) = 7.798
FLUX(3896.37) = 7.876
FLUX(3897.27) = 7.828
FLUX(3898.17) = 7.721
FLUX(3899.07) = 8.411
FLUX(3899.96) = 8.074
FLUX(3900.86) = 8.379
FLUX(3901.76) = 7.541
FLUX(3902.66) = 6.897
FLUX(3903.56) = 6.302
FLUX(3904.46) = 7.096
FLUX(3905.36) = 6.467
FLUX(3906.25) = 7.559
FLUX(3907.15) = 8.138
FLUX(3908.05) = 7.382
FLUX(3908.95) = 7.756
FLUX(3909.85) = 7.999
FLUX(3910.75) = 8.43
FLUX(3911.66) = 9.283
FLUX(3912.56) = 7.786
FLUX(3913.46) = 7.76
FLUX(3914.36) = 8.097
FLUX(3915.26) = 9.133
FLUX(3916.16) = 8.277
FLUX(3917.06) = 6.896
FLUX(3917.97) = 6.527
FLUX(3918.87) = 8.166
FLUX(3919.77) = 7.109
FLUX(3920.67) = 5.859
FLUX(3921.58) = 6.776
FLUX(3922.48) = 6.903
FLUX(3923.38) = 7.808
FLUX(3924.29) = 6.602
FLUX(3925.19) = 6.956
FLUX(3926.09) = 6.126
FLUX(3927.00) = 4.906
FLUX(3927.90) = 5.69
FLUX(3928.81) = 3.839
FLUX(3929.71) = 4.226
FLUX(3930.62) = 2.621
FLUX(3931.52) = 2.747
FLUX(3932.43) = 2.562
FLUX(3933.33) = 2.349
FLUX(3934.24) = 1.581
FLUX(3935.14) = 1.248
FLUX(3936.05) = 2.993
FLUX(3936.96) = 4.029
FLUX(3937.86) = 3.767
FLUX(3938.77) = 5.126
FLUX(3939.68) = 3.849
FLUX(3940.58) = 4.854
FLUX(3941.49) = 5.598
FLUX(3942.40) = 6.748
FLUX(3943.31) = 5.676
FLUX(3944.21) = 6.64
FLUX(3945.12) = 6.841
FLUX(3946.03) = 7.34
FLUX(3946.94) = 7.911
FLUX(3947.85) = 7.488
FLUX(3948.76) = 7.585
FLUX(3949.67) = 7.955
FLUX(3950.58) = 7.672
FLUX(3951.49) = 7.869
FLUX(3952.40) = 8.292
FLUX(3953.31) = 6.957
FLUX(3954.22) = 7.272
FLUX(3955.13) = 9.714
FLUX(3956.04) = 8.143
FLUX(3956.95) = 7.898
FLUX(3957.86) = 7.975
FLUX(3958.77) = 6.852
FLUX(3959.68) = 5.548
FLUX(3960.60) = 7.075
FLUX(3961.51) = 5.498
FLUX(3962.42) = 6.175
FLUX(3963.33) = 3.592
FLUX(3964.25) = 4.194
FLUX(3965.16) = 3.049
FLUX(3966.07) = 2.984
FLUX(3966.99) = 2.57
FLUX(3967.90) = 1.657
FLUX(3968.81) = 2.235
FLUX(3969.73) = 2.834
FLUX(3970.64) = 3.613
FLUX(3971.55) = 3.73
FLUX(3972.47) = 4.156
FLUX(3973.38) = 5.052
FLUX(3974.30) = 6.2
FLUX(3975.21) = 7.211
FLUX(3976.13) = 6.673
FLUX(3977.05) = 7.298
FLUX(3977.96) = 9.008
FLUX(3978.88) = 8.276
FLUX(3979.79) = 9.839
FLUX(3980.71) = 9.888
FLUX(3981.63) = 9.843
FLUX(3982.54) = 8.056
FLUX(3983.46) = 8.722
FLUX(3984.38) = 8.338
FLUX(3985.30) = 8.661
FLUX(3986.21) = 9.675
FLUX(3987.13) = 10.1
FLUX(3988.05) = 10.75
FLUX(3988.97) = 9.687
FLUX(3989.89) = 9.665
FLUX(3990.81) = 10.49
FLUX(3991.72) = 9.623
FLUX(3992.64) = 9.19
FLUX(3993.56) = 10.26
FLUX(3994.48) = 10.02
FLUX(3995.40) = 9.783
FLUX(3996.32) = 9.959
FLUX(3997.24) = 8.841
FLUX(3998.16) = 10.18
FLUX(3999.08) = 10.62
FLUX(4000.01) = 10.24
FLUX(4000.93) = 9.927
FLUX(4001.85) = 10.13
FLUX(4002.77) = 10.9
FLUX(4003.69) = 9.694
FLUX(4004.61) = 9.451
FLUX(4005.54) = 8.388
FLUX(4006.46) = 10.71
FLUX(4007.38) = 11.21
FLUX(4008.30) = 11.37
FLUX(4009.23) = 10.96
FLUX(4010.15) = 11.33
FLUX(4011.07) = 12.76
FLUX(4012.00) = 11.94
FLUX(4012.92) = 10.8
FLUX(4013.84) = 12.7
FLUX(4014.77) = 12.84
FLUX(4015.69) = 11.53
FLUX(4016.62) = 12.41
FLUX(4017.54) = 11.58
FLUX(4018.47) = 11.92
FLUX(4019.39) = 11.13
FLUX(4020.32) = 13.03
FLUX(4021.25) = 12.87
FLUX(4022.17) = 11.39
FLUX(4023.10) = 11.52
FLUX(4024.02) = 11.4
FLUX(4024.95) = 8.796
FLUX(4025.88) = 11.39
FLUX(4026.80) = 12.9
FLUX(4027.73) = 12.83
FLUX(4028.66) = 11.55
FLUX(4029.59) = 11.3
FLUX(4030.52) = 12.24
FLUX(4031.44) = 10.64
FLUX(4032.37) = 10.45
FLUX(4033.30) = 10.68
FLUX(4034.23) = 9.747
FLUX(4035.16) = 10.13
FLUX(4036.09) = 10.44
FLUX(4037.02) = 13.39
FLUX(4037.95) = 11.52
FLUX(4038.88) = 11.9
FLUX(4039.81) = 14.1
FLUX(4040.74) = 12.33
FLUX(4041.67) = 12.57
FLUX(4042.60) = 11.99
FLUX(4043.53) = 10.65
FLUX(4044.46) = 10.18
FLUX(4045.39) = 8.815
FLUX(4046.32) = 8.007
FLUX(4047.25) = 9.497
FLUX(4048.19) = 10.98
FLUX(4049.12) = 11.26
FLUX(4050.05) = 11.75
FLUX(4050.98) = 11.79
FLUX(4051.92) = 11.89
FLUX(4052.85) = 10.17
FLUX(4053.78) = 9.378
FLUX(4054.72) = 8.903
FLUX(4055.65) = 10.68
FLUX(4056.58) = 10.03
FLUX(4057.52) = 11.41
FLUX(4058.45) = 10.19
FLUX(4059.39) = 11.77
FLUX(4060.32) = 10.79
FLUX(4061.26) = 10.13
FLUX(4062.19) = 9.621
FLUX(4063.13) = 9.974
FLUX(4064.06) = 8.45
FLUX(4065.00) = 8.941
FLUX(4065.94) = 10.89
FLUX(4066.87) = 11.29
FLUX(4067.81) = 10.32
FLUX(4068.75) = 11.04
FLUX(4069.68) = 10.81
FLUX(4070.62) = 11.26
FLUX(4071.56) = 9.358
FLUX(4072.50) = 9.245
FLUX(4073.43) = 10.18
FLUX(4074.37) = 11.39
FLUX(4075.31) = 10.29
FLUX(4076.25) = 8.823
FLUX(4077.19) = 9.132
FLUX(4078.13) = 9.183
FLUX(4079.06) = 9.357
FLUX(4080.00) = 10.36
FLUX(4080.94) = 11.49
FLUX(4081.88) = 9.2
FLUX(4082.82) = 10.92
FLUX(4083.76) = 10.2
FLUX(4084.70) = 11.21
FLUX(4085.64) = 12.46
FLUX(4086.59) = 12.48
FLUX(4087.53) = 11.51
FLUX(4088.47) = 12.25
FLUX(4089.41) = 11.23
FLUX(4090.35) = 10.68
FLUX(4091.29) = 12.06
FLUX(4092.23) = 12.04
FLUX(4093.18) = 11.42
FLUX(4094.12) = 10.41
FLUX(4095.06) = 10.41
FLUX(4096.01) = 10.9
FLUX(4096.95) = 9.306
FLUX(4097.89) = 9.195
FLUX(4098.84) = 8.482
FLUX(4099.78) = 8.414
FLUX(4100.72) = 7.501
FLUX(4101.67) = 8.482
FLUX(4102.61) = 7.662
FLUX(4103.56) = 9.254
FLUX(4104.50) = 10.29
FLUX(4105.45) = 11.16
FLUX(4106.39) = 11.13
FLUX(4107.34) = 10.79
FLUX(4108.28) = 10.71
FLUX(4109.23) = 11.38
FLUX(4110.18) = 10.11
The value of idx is 1.92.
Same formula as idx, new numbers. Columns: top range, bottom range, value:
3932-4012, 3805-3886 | 1.43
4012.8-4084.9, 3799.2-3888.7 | 2.14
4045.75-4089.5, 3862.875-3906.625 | 1.81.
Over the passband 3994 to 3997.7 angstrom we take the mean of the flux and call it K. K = 9.65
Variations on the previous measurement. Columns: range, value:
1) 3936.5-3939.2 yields 4.3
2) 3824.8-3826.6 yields 3.9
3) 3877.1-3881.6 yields 5.57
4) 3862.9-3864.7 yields 6.88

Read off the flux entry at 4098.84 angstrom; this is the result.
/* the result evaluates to 8.482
